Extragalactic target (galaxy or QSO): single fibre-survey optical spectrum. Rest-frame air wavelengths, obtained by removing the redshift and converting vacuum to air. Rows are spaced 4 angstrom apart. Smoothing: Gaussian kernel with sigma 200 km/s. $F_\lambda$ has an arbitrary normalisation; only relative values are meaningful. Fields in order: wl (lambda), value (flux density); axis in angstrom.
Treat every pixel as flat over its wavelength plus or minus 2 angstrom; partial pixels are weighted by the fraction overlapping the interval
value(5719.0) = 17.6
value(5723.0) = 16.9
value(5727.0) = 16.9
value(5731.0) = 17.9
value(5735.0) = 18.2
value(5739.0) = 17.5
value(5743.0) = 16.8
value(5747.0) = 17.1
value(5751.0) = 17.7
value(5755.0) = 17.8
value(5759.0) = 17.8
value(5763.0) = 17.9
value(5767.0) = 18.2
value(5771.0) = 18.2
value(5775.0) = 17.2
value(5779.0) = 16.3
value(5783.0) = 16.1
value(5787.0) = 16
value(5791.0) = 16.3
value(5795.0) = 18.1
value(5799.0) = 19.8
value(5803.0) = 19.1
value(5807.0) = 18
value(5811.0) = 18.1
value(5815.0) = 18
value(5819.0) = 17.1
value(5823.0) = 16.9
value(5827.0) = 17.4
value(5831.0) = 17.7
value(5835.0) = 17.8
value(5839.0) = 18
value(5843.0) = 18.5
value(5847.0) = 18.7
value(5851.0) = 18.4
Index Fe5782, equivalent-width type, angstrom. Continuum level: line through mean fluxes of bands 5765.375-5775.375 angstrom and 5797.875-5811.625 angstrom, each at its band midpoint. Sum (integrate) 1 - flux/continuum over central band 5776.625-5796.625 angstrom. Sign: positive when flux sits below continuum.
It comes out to 2.0 angstrom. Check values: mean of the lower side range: 18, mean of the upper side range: 18.7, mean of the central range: 16.5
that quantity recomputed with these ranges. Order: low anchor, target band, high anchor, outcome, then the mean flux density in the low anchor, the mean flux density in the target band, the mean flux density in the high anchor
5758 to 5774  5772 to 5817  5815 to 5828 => 0.10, 18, 17.6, 17.2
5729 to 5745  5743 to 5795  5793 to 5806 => 2.93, 17.6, 17.2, 18.9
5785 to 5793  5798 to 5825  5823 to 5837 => -1.91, 16.1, 18.1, 17.5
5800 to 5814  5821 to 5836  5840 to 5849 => 0.88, 18.5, 17.4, 18.5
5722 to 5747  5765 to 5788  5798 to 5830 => 0.84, 17.4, 17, 18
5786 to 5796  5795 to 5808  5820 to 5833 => -1.53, 16.8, 18.9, 17.3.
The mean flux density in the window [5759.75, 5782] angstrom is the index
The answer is 17.5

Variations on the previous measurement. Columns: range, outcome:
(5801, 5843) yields 17.8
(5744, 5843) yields 17.6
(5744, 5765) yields 17.6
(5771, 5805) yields 17.4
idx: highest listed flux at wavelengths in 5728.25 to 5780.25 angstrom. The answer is 18.2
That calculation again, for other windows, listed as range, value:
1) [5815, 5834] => 18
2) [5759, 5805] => 19.8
